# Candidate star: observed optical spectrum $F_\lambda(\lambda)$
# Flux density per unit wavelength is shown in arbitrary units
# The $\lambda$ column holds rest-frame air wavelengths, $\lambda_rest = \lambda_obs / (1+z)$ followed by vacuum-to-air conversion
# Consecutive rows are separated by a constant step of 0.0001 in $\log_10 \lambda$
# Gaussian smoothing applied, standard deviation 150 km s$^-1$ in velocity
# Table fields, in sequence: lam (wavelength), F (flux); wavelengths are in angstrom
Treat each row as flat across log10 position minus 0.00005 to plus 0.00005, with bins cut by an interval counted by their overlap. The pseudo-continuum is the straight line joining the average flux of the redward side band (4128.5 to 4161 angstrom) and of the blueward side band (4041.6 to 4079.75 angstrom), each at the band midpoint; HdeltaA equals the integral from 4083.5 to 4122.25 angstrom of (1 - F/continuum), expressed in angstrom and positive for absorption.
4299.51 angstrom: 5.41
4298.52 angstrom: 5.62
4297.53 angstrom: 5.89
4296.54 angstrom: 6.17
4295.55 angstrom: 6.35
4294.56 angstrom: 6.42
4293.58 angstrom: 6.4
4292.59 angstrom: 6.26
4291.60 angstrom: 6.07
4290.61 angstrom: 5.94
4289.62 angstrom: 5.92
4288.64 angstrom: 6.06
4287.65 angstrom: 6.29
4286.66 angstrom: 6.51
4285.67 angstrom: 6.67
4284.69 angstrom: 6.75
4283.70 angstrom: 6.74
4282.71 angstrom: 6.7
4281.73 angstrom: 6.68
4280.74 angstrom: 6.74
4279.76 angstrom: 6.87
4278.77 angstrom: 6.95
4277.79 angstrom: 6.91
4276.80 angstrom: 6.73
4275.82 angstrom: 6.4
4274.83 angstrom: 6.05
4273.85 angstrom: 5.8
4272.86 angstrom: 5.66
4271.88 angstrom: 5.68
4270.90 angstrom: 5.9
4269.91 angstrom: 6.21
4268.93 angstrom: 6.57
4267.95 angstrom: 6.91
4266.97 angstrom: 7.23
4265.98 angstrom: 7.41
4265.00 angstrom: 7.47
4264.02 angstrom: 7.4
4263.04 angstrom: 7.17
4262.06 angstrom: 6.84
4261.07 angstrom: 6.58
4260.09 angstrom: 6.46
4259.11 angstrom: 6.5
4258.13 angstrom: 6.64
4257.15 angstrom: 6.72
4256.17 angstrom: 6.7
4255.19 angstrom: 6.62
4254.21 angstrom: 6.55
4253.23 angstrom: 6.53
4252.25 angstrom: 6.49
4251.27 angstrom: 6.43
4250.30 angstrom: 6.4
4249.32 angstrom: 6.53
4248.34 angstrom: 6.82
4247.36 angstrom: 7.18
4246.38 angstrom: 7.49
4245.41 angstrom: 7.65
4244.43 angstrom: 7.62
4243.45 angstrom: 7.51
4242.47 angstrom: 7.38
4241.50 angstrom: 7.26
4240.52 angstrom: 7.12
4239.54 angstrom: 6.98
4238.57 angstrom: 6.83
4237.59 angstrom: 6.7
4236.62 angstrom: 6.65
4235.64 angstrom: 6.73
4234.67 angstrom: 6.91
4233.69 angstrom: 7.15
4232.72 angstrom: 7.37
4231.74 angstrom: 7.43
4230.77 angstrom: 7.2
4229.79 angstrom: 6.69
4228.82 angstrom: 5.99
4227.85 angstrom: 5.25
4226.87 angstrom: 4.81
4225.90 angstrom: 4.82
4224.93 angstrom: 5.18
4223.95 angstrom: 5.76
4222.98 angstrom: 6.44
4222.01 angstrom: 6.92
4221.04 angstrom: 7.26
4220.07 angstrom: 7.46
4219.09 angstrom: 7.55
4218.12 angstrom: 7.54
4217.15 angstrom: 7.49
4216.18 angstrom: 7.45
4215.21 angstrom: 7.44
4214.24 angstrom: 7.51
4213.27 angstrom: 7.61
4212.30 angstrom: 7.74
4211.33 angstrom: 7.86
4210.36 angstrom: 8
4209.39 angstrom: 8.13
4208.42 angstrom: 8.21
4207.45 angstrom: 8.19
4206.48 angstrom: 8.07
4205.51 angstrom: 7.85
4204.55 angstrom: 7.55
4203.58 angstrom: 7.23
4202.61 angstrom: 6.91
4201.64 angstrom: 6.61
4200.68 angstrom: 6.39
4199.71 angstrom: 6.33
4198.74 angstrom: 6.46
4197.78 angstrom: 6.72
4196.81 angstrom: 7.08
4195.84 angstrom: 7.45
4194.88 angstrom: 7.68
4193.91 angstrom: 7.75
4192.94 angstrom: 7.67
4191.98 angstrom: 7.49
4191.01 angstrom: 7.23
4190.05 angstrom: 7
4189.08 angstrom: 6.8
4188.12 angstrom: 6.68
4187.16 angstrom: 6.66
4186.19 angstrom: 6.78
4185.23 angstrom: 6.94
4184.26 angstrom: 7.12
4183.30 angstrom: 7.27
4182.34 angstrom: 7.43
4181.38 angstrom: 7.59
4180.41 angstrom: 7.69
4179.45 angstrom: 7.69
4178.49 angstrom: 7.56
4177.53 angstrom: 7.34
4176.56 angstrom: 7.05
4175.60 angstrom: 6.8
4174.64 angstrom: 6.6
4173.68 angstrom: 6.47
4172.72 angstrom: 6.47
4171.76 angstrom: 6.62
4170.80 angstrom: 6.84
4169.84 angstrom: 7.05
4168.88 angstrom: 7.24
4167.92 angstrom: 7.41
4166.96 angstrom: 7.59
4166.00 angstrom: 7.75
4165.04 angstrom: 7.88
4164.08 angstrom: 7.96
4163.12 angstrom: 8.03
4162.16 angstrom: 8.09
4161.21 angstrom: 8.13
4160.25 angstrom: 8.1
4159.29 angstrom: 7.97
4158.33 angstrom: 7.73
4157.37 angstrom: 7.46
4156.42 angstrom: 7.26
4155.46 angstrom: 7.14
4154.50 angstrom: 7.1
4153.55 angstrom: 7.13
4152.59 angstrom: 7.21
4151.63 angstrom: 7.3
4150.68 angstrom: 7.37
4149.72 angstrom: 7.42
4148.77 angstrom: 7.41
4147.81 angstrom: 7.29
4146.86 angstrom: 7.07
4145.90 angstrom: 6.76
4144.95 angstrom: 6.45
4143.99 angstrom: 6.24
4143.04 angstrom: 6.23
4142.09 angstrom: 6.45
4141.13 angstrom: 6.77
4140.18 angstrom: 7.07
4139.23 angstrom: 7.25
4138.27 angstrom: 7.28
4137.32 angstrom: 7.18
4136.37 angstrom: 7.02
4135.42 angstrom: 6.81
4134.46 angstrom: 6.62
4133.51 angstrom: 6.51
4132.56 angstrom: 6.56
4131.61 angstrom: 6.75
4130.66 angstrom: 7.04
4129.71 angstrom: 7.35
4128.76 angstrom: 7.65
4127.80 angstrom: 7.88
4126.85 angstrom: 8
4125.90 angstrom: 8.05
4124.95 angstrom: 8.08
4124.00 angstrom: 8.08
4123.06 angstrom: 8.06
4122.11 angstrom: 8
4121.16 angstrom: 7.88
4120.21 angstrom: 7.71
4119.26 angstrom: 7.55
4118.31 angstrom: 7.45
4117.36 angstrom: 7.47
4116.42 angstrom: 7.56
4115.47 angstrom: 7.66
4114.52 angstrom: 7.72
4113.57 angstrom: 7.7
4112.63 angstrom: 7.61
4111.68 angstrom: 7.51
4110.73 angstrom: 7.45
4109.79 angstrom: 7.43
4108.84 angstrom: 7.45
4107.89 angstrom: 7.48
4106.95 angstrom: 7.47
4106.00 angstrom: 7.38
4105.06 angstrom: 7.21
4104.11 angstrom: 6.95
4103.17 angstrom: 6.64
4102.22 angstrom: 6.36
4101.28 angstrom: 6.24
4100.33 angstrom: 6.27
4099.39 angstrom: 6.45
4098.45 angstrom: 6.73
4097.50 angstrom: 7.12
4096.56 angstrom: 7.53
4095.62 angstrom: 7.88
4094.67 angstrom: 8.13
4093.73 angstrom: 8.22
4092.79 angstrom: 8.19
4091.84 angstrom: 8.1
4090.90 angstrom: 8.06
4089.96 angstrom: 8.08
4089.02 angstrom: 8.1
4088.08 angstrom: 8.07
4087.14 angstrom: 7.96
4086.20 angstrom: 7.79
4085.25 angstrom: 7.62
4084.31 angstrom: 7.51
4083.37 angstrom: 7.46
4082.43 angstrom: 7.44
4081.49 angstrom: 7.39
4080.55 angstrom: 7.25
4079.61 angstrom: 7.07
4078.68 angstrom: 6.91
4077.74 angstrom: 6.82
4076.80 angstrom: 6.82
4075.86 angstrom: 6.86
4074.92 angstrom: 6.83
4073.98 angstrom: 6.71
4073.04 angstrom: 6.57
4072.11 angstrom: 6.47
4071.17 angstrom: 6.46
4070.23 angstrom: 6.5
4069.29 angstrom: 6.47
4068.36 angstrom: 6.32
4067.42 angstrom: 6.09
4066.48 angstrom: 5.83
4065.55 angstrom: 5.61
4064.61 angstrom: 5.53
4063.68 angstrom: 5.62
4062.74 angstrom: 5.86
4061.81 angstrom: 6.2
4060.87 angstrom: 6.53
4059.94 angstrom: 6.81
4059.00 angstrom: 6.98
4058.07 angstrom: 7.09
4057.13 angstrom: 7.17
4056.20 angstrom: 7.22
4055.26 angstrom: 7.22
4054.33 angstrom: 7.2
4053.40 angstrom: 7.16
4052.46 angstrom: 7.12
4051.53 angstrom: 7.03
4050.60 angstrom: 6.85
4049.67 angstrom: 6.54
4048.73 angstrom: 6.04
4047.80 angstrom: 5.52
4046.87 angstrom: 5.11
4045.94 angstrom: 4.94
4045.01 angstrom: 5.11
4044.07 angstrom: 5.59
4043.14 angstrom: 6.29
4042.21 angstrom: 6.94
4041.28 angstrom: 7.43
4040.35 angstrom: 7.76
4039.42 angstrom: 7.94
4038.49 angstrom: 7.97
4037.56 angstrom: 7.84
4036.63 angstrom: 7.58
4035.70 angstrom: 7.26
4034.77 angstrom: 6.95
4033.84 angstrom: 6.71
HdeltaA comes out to -4.2 angstrom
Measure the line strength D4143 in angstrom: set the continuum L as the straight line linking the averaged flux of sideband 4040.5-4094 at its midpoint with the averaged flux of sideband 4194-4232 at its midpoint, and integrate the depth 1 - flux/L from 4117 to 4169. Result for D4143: -3.3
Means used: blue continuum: 6.82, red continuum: 7.04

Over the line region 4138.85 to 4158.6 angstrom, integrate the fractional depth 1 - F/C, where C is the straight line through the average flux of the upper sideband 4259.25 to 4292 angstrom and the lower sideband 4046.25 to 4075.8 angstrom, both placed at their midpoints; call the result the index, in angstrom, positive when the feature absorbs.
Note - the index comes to -1.64 angstrom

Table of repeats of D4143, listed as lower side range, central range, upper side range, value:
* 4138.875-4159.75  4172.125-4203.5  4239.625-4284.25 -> -0.33 angstrom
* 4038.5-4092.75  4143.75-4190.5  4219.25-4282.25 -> -3.47 angstrom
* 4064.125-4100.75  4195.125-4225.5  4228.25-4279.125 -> -1.61 angstrom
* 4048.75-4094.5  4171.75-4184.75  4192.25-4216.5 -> 0.37 angstrom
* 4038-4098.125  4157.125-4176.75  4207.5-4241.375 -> -1.26 angstrom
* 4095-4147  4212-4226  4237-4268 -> 0.04 angstrom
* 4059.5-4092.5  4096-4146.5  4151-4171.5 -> 0.20 angstrom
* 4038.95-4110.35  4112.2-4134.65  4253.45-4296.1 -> -2.40 angstrom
